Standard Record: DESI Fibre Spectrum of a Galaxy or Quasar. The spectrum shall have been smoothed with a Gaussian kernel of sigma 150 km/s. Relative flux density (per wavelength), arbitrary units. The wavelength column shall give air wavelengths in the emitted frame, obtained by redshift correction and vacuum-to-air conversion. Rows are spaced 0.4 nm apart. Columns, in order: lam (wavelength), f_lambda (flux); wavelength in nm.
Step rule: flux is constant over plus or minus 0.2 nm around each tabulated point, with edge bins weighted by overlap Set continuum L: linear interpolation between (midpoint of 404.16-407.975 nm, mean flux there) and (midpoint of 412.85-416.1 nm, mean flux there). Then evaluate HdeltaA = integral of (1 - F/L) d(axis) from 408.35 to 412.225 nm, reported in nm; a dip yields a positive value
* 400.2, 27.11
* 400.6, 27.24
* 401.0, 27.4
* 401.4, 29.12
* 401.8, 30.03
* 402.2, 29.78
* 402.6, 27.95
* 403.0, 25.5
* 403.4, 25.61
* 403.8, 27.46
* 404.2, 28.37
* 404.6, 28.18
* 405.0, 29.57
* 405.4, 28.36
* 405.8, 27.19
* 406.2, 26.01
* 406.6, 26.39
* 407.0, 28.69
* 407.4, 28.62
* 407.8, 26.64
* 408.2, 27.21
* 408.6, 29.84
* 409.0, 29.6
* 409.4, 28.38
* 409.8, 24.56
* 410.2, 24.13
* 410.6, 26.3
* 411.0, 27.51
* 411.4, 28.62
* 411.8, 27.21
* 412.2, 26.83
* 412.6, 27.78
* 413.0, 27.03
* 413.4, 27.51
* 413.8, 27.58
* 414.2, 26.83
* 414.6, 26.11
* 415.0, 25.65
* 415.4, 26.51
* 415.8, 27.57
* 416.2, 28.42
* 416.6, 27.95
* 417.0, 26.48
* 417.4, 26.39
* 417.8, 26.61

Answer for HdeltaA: 0.00 nm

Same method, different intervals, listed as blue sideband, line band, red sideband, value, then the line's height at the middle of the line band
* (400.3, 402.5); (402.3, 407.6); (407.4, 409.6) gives 0.17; 28.5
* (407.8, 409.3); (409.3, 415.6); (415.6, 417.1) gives 0.30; 28.1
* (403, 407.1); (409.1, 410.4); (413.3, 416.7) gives 0.06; 27.3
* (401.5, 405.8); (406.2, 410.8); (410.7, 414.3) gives 0.08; 27.7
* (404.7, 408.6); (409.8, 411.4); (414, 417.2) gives 0.07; 27.4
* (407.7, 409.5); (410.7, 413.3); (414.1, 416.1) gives 0.00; 27.5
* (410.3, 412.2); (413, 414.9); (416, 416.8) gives 0.05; 27.7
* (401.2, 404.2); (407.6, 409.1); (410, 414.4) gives -0.05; 27.4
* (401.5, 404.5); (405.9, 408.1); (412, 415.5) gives 0.02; 27.5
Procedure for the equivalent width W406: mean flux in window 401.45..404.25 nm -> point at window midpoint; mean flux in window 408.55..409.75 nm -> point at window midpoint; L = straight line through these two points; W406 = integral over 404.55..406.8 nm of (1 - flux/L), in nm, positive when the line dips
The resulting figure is 0.05 nm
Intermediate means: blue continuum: 27.9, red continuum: 28.6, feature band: 27.6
